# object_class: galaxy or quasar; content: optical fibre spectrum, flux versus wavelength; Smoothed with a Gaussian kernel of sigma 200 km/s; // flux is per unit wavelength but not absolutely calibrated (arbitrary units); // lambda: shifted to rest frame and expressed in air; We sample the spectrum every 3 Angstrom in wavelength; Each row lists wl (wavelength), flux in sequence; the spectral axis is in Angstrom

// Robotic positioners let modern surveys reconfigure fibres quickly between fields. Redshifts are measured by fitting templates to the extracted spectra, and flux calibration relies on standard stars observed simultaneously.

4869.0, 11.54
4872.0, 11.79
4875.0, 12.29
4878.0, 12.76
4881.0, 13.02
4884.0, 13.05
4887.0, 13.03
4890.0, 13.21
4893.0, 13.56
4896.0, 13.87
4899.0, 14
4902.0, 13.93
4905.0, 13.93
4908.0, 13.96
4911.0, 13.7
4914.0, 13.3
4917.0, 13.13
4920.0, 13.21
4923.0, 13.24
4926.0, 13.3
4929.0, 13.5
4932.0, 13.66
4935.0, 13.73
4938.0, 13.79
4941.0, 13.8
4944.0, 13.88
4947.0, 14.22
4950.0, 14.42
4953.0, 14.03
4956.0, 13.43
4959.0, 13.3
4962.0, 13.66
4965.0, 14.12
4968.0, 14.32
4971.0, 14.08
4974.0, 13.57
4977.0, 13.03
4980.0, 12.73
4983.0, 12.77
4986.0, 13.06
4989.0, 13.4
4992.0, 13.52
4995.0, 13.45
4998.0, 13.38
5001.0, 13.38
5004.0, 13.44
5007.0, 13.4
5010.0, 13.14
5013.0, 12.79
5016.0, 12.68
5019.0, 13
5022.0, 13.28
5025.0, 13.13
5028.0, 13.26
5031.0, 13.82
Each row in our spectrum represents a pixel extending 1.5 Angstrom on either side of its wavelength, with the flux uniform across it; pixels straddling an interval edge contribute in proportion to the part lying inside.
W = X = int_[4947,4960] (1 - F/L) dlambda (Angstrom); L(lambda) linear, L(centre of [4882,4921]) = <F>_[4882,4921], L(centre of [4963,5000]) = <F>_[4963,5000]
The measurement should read -0.4 Angstrom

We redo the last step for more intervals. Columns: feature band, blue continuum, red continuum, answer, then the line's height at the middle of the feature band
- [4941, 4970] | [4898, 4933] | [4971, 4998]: -1.2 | 13.4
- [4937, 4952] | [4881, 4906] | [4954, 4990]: -0.6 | 13.5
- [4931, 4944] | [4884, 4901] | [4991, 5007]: -0.3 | 13.5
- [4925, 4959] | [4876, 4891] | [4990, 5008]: -1.5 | 13.2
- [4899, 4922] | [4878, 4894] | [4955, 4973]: -0.5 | 13.3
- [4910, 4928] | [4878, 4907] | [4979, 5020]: 0.1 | 13.4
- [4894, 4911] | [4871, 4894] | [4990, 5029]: -1.3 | 12.9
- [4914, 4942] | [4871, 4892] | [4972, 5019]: -1.1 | 12.9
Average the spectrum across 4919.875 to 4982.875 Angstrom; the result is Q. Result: 13.7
